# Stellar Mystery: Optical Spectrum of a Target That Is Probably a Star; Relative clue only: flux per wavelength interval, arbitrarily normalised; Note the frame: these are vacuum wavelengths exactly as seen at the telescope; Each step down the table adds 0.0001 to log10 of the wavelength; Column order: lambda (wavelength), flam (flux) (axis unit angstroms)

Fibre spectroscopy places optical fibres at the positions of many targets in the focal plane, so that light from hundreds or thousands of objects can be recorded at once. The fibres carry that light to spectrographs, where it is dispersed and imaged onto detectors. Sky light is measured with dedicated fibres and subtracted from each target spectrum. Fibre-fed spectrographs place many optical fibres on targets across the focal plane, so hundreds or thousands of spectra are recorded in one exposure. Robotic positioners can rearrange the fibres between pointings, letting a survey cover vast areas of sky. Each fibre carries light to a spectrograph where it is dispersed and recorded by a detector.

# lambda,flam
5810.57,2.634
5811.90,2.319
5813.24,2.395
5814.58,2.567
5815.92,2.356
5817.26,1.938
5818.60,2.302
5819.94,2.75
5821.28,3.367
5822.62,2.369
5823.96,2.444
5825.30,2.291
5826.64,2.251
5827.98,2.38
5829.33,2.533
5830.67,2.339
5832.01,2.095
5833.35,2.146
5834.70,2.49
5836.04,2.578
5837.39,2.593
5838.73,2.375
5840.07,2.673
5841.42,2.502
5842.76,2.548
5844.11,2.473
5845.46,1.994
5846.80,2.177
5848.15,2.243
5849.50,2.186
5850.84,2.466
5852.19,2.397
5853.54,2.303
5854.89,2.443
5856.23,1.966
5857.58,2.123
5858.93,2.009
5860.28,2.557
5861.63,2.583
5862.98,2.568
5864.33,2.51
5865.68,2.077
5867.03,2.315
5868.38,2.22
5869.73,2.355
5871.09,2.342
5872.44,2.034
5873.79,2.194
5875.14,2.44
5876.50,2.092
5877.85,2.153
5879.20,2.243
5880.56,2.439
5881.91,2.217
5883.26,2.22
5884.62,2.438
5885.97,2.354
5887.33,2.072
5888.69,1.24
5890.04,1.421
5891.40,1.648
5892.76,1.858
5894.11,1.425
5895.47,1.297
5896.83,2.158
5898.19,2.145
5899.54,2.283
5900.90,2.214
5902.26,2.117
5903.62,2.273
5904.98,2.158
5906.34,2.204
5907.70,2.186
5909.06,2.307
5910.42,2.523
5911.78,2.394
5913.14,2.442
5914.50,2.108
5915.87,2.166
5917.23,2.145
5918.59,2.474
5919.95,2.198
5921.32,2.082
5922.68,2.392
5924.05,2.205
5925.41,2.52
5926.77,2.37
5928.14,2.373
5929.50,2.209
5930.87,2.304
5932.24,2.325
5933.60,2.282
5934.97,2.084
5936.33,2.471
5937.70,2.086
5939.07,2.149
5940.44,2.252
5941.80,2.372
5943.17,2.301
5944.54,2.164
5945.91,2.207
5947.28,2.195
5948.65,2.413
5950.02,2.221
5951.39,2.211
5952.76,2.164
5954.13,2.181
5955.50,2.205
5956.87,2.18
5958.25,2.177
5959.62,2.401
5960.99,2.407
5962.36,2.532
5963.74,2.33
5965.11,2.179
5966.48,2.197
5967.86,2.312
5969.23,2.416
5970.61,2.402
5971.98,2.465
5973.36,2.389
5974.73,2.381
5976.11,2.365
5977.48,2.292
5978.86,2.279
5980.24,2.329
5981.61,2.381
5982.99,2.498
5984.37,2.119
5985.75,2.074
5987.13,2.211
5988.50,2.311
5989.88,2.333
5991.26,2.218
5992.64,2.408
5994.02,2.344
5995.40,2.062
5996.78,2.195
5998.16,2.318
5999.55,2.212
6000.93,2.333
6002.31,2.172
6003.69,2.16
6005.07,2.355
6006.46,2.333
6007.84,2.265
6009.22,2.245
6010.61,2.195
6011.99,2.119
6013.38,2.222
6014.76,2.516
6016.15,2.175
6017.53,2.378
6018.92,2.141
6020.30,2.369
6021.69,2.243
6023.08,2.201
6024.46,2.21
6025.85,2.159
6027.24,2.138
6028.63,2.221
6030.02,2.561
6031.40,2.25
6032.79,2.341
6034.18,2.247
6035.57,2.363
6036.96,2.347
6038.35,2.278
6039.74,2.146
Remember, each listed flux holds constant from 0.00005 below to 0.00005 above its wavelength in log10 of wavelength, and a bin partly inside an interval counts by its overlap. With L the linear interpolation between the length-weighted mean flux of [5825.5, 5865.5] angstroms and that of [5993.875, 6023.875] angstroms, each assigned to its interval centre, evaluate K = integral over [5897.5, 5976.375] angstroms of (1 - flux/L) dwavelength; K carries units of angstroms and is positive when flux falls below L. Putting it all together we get 0.6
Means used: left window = 2.36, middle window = 2.28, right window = 2.25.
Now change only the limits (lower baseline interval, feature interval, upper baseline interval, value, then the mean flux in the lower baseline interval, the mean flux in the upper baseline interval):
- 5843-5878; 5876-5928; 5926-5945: 3.11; 2.28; 2.27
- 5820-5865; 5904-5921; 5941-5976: 0.48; 2.4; 2.3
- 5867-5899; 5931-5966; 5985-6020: -1.59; 2.05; 2.25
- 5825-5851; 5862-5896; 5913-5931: 3.37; 2.37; 2.28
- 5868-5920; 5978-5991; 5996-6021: -0.27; 2.13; 2.26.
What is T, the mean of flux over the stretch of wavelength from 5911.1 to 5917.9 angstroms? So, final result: 2.25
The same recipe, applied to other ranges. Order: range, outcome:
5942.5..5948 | 2.22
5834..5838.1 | 2.55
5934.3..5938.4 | 2.21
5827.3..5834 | 2.3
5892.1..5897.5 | 1.68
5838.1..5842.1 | 2.52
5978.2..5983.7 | 2.37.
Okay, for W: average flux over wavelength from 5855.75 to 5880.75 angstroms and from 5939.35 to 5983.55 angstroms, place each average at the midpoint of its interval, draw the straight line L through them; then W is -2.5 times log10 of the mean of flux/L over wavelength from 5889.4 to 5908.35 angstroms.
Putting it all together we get 0.168 mag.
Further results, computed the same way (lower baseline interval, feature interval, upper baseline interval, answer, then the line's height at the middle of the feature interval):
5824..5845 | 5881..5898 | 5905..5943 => 0.24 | 2.33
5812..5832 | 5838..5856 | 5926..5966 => 0.02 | 2.4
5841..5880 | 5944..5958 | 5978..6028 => 0.03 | 2.27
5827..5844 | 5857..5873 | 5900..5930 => 0.03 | 2.38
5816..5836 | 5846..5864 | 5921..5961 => 0.03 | 2.37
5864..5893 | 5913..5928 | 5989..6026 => -0.05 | 2.17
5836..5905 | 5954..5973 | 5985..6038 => -0.04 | 2.24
